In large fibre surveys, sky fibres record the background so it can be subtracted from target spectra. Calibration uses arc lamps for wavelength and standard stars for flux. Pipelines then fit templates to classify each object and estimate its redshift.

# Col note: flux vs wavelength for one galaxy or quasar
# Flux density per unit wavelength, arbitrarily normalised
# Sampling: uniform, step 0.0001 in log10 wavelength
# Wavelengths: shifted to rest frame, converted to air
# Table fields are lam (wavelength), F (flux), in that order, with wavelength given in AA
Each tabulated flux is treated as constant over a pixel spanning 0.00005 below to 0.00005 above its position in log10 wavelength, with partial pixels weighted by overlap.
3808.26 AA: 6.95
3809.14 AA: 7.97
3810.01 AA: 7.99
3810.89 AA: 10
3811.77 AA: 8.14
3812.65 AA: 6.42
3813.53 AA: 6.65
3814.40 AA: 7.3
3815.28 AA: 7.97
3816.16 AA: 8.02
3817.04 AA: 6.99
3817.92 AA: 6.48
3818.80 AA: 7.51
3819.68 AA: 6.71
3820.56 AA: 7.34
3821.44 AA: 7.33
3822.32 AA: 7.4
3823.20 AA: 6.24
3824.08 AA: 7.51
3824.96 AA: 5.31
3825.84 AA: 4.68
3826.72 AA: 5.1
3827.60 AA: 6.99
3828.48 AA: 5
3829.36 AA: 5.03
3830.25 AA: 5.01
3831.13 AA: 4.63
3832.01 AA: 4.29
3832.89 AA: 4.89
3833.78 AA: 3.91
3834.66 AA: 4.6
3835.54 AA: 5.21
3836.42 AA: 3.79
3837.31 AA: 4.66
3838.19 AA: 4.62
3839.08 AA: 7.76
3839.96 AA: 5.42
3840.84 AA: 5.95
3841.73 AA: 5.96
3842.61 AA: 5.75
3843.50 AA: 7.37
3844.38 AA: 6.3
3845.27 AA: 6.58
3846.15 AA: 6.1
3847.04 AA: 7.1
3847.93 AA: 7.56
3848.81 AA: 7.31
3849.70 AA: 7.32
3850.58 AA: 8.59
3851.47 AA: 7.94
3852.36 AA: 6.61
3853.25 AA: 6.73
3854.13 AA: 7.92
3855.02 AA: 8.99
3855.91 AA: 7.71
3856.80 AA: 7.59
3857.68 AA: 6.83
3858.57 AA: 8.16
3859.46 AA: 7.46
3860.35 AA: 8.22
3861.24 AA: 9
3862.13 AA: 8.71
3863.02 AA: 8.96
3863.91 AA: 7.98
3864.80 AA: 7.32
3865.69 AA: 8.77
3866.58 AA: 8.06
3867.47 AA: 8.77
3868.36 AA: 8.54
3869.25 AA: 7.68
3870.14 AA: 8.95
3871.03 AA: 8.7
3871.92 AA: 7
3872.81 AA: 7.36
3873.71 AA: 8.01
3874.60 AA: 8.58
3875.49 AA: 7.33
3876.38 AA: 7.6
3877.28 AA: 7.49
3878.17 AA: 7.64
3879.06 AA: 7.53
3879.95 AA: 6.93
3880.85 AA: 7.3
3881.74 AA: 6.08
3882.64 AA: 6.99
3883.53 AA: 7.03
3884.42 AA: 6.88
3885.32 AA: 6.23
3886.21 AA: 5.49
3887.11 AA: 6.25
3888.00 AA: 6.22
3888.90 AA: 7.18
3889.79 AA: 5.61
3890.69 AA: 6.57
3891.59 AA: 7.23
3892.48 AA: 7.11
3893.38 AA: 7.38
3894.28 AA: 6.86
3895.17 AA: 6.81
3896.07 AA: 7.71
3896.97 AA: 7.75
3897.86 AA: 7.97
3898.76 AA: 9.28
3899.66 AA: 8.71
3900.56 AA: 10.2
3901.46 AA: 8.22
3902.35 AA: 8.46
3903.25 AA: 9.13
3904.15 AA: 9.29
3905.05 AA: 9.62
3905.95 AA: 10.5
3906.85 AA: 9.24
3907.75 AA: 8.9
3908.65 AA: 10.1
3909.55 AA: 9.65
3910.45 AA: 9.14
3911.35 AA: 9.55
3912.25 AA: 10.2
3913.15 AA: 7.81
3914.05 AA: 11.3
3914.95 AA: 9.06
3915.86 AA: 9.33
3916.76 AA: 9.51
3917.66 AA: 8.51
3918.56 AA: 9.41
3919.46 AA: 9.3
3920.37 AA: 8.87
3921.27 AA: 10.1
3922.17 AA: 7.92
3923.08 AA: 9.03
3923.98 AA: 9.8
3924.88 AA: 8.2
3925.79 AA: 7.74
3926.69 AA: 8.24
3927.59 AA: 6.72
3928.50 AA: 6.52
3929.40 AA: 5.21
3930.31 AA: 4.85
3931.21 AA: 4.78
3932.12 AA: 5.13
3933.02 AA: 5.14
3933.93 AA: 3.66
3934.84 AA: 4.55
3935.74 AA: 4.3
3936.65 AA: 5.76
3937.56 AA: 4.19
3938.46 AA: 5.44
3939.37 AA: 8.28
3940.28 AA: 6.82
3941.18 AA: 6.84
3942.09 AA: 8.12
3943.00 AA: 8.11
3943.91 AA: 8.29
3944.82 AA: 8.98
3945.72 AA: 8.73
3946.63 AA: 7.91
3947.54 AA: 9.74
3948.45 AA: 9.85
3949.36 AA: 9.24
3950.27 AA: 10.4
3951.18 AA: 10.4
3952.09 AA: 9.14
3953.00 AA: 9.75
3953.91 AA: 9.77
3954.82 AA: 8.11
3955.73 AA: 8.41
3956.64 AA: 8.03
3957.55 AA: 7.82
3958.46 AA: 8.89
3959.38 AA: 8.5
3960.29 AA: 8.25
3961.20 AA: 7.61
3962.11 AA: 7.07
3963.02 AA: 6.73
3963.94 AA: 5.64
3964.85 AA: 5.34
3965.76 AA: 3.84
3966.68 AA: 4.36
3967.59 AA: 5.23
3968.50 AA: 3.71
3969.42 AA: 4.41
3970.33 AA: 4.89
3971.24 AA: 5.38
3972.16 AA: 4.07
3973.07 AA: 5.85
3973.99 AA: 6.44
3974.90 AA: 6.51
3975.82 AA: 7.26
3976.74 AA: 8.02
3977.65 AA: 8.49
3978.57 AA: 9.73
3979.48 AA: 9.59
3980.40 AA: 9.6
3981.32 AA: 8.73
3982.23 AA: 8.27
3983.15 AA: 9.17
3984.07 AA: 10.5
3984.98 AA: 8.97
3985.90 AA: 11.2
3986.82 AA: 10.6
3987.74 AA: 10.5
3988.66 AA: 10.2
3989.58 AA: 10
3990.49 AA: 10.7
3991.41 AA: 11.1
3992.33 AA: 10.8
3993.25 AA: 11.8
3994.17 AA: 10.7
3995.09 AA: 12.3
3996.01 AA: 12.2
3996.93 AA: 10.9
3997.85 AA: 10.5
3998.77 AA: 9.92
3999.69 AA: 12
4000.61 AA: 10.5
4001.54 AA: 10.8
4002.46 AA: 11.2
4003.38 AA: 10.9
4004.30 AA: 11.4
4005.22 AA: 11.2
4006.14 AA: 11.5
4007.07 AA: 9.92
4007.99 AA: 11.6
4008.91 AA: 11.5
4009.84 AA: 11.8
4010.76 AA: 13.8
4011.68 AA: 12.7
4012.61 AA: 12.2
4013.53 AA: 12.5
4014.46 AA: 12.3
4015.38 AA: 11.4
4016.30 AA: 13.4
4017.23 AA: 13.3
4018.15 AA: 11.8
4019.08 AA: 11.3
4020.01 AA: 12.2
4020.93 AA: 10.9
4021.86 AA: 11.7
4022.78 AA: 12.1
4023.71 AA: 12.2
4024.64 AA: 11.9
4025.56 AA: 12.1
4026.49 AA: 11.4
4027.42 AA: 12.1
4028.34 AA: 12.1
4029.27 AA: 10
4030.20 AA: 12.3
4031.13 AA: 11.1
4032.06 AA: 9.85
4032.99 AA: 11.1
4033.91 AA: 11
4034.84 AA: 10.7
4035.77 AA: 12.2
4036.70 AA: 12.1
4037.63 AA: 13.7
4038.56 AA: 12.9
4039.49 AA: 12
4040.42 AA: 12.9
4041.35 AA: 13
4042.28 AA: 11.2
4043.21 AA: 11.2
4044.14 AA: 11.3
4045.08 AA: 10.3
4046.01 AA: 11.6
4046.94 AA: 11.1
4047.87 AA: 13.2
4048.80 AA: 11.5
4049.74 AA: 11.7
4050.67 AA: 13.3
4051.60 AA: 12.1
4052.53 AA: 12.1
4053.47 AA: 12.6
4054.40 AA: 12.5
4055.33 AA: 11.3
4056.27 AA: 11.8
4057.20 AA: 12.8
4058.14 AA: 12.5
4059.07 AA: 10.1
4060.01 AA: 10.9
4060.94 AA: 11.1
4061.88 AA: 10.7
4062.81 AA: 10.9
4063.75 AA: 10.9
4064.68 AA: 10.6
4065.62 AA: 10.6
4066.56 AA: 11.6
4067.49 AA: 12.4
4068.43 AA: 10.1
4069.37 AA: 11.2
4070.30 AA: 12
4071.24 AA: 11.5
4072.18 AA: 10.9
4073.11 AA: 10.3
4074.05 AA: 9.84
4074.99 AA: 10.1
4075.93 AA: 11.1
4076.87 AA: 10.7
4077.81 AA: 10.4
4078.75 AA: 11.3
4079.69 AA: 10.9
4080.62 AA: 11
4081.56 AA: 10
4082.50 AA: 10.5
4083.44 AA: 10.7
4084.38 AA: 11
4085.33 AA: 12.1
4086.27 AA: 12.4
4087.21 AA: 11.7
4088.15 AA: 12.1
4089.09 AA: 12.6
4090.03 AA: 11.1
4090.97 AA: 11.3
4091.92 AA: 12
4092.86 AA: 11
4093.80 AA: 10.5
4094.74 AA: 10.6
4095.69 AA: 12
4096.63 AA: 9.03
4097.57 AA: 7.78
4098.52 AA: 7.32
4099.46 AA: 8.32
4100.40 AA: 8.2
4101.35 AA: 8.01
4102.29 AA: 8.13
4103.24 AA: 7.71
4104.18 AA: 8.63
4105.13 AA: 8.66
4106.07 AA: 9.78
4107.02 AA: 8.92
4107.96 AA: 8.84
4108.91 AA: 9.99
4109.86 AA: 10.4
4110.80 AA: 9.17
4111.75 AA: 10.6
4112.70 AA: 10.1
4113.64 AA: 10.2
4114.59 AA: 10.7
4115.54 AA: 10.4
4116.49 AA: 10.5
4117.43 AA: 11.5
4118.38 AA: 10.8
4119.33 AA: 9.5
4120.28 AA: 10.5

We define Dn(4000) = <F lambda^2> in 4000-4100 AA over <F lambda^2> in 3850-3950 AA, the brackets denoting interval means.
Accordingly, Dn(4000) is 1.6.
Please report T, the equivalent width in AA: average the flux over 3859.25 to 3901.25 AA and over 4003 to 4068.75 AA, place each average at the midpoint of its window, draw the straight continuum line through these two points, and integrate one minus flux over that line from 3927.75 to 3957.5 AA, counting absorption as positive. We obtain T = 6.31 AA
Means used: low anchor 7.61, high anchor 11.7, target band 7.33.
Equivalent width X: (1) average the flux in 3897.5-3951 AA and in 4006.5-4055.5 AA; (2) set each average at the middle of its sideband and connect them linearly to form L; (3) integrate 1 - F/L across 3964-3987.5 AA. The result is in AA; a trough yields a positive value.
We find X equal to 6.6 AA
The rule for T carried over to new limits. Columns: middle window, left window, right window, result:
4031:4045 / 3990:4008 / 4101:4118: -1.6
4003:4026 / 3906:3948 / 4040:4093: -4.2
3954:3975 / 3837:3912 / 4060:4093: 6.4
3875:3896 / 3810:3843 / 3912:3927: 2.9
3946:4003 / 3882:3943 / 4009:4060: 6.8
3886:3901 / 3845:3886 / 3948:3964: 1.1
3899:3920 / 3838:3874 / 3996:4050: -1.2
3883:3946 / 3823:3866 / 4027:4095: 2.9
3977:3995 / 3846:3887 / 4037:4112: -1.1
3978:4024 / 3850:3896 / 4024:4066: -2.2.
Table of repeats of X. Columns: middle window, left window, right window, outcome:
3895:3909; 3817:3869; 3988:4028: -0.7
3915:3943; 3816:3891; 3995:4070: 5.4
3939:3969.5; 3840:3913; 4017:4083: 5.3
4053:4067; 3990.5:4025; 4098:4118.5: -1.3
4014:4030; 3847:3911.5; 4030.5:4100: -2.2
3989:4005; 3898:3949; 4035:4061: -1.0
